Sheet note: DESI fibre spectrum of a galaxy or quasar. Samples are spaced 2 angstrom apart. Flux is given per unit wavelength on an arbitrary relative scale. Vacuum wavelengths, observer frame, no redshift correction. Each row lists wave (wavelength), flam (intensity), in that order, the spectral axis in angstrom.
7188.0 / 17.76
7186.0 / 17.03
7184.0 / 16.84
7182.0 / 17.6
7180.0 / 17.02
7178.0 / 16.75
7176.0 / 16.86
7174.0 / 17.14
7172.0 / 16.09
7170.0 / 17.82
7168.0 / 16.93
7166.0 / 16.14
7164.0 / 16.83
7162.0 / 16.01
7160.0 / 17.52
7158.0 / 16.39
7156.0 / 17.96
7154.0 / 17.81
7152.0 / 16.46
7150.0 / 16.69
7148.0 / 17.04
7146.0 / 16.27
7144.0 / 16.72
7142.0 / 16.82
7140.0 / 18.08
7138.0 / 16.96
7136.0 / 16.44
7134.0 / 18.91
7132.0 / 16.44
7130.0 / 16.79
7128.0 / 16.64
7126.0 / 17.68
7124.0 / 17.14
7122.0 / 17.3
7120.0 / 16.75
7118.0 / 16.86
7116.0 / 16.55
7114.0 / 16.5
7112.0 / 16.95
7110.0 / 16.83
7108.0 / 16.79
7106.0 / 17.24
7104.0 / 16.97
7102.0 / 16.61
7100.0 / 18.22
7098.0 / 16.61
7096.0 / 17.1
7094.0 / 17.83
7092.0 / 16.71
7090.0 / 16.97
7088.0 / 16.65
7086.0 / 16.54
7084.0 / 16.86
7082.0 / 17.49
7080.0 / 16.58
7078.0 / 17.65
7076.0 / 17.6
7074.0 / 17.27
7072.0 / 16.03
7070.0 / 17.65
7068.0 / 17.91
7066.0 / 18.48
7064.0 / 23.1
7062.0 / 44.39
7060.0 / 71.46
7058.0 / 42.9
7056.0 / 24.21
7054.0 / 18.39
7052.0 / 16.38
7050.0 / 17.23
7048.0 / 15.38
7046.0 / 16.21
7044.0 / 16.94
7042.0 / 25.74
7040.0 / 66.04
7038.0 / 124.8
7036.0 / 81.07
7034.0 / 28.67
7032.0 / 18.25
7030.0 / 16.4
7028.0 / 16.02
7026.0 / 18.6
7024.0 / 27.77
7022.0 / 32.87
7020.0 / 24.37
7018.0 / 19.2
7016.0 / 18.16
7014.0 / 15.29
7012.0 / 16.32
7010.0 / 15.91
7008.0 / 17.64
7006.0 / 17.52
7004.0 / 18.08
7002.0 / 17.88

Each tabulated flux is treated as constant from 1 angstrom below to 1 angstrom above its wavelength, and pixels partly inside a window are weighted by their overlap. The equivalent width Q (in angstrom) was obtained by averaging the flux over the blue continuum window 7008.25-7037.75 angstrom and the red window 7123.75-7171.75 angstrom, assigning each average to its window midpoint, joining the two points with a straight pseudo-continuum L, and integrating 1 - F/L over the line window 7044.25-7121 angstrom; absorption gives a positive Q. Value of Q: 8.0 angstrom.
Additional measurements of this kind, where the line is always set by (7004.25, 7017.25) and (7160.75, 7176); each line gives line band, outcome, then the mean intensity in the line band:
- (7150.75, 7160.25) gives -0.3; 17.2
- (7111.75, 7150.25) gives -0.5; 17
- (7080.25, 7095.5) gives -0.1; 17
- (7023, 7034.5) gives -2.5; 20.6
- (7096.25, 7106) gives -0.2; 17.1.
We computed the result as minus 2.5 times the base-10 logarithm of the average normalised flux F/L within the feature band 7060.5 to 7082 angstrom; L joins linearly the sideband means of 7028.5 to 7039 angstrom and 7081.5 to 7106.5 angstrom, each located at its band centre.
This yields 0.38 mag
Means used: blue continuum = 52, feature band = 21.7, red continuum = 17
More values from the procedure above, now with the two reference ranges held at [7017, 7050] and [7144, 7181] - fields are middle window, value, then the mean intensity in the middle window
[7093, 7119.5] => 0.384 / 17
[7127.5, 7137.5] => 0.214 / 17.1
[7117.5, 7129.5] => 0.274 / 17.1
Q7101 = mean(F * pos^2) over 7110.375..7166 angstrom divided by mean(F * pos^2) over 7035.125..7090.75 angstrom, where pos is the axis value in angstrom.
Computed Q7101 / 0.6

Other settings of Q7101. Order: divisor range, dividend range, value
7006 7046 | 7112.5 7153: 0.57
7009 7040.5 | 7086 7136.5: 0.52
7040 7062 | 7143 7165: 0.60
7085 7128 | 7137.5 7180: 1.01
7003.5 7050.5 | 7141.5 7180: 0.61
